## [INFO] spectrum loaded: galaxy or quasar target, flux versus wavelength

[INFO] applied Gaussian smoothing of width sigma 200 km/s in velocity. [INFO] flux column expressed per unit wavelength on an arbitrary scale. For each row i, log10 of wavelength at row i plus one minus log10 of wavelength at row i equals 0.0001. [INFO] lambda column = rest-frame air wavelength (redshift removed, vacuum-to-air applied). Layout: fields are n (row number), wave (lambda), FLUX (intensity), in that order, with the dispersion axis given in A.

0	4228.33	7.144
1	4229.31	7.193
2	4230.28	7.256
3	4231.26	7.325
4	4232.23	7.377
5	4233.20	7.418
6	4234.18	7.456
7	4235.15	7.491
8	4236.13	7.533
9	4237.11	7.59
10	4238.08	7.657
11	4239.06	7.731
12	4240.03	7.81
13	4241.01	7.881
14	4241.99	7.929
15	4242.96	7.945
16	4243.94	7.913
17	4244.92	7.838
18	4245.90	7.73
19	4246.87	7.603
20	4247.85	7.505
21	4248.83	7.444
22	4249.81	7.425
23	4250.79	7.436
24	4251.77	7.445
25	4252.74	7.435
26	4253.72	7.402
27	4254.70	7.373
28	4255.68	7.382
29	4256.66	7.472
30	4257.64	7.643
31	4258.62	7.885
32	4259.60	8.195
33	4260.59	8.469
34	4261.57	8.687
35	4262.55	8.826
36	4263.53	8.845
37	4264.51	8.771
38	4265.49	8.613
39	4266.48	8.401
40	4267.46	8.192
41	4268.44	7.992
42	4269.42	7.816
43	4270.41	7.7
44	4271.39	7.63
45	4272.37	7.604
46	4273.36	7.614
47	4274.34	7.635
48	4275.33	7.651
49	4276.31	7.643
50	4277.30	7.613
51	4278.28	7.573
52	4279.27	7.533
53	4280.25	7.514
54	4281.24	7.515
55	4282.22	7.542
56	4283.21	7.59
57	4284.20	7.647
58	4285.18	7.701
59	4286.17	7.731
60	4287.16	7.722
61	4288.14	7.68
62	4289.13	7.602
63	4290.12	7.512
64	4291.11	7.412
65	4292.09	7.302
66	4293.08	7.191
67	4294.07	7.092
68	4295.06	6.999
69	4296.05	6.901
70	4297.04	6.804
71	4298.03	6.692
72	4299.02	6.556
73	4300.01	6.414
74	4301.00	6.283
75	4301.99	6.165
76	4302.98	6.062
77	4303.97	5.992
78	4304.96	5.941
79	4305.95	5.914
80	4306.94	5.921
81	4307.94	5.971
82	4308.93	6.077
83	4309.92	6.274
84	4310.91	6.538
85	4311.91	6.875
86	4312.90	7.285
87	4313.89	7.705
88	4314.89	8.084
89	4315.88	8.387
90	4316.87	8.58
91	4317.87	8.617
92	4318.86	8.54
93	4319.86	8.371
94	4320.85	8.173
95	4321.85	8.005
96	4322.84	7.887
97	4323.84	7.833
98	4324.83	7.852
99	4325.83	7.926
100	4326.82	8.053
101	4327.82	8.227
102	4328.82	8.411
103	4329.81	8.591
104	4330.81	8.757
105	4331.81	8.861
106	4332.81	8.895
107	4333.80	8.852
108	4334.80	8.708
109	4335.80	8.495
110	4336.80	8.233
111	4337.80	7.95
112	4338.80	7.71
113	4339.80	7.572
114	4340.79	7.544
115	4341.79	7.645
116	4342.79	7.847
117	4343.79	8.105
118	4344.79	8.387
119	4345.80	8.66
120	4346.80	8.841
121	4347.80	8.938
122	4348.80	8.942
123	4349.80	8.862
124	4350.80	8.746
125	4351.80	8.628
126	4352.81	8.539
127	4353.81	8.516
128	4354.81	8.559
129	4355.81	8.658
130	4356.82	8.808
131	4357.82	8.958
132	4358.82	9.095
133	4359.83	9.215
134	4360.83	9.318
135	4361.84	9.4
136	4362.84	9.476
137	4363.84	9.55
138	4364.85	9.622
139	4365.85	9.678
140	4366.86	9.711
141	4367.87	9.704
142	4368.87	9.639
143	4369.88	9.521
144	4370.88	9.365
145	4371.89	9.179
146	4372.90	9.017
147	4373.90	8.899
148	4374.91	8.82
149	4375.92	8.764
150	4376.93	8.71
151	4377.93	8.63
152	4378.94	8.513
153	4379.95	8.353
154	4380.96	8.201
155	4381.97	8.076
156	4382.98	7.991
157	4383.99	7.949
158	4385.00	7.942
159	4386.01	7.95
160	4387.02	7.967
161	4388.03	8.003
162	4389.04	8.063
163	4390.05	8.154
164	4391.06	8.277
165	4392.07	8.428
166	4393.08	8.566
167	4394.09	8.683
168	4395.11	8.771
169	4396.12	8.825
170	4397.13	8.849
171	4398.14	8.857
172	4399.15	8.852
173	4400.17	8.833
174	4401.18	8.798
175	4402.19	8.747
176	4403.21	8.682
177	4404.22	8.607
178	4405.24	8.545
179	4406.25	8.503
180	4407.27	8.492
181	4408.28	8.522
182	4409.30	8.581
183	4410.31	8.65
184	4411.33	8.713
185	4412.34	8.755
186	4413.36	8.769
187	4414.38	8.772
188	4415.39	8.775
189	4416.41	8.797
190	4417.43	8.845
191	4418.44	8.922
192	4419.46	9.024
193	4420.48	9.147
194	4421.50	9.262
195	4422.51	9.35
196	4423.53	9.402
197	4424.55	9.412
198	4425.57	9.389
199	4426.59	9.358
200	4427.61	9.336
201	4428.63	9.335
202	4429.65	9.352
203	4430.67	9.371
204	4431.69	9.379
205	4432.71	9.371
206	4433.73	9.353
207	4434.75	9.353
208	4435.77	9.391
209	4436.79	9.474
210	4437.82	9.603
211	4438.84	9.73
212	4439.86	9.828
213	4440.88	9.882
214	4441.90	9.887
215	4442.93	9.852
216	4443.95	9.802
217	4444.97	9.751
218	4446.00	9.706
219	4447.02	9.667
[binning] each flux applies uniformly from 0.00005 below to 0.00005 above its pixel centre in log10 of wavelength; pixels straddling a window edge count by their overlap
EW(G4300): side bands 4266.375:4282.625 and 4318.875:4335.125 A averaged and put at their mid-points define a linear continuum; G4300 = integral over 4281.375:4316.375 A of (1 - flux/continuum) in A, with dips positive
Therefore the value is 4.5 A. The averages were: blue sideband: 7.7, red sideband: 8.34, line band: 6.96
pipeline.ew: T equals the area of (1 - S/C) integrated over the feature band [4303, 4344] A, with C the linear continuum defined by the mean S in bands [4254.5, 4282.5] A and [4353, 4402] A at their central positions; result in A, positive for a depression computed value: 3.2 A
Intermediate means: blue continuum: 7.92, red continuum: 8.78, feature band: 7.72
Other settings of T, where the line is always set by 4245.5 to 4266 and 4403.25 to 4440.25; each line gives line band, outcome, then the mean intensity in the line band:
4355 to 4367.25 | -0.87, 9.27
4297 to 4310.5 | 3.33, 6.2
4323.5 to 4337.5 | 0.04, 8.41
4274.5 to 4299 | 2.12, 7.41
